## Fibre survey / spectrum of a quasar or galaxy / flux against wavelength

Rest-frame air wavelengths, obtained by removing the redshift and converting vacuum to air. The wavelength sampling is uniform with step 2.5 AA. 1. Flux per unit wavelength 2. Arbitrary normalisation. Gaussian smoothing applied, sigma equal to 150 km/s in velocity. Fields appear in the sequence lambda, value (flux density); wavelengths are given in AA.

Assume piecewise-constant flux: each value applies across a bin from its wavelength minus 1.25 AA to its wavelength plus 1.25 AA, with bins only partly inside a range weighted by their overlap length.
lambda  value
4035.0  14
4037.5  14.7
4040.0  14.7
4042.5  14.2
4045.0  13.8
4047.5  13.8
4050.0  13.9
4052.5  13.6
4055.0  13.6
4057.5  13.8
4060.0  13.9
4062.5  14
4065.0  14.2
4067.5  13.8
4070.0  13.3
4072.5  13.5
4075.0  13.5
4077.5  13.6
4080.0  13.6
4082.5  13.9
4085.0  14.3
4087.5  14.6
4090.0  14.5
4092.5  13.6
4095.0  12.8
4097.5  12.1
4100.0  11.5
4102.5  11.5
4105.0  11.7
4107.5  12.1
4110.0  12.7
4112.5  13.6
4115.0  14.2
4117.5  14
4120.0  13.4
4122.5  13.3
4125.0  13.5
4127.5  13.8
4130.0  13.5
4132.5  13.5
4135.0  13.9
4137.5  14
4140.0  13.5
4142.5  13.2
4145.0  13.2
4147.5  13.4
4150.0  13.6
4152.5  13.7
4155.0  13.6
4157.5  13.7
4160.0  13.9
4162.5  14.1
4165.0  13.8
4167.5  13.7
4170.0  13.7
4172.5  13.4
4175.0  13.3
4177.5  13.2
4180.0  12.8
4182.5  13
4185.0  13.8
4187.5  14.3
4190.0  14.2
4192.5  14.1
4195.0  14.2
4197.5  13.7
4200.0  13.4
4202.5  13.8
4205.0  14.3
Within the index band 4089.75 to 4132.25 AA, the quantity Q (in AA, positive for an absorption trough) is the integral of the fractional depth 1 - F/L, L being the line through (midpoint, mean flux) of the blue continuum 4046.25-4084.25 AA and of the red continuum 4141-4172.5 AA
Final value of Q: 2.0 AA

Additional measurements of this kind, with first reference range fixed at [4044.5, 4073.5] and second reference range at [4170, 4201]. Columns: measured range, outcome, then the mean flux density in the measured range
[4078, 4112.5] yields 1.8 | 13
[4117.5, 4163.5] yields 0.2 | 13.6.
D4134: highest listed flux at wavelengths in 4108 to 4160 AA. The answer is 14.2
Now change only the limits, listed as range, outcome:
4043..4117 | 14.6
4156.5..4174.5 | 14.1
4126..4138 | 14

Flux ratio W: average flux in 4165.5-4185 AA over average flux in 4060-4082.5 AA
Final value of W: 1.0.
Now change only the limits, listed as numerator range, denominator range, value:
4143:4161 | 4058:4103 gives 1.01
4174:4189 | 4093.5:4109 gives 1.12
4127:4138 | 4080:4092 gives 0.97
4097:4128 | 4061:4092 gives 0.93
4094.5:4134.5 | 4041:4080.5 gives 0.94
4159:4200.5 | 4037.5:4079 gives 0.99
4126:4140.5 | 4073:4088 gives 0.99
